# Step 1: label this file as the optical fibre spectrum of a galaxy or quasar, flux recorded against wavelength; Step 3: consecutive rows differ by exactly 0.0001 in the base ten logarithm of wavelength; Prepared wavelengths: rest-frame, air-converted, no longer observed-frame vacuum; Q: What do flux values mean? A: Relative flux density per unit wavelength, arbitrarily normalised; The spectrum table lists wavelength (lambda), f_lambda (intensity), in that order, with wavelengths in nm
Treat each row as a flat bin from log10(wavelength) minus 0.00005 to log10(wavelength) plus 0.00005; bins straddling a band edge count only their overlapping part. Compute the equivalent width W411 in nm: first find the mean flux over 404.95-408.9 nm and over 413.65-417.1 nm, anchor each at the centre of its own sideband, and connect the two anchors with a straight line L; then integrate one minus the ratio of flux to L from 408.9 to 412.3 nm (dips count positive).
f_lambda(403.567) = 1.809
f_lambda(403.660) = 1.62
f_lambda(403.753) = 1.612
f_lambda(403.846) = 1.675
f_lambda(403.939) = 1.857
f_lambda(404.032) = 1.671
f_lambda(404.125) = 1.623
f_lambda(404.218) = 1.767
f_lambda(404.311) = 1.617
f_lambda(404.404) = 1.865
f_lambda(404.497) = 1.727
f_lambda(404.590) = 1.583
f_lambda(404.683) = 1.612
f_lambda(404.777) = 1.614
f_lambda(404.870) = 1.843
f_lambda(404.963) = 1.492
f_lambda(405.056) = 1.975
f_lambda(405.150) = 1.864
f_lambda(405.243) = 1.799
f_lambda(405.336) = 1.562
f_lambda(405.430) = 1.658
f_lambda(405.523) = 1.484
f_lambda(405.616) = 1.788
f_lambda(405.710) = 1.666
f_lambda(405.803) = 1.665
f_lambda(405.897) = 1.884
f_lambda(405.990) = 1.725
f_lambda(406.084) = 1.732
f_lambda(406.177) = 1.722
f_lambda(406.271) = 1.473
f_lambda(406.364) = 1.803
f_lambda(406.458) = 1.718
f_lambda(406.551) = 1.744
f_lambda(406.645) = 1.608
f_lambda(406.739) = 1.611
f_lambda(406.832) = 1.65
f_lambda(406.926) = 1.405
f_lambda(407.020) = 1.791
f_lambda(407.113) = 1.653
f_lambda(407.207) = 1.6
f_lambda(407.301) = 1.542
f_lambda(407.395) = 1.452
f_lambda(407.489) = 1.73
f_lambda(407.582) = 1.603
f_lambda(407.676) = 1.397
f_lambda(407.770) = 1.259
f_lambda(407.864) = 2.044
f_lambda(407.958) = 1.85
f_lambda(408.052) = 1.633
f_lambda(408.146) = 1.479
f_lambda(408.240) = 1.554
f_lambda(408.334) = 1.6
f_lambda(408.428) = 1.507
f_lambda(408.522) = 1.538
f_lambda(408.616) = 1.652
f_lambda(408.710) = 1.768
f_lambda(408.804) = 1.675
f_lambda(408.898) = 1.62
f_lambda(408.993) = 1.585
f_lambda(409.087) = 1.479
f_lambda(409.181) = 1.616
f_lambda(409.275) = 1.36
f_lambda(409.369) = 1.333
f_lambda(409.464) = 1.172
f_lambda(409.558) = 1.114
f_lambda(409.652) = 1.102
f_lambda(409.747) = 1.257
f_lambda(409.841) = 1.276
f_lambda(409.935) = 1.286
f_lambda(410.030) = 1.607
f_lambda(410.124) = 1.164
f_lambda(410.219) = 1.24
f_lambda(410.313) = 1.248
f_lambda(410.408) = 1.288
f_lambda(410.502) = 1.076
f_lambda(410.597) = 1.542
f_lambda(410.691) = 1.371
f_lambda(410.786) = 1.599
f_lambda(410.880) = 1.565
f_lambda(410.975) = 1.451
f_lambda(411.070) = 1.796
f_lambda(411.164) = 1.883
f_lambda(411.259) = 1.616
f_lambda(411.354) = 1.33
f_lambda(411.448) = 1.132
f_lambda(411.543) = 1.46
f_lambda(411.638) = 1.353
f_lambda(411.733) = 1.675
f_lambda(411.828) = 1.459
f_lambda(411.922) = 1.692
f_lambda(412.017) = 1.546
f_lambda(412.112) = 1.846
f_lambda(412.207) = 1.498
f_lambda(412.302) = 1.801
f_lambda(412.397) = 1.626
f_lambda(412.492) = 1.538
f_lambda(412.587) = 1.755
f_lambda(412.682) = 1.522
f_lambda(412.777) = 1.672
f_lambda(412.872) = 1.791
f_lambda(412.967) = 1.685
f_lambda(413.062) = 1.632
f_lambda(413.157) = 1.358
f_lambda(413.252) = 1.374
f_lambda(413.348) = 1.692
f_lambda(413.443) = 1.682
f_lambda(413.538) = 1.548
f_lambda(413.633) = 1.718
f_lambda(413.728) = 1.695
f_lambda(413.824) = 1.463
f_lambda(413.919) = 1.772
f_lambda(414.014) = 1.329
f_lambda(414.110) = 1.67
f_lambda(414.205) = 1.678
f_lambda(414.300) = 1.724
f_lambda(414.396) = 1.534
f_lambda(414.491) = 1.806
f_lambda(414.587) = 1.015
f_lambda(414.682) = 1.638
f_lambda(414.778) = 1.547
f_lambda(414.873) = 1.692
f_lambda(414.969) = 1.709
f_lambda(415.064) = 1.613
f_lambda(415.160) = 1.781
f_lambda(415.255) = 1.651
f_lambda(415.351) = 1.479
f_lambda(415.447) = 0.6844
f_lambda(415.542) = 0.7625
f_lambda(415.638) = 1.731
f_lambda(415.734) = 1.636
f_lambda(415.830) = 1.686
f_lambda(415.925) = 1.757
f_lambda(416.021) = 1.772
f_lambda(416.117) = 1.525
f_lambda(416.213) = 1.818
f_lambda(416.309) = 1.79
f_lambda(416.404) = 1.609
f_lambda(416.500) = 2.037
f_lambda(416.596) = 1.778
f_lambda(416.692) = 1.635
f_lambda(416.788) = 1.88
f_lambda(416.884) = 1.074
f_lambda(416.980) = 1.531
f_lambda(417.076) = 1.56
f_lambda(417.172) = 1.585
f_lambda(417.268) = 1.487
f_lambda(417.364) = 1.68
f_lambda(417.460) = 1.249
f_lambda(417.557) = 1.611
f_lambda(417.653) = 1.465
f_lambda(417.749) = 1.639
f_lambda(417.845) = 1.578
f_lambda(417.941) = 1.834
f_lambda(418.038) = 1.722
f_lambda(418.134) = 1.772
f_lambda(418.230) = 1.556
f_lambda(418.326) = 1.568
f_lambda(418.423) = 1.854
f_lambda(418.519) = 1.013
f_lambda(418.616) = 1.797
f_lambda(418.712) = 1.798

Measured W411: 0.39 nm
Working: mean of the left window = 1.65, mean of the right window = 1.59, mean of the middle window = 1.44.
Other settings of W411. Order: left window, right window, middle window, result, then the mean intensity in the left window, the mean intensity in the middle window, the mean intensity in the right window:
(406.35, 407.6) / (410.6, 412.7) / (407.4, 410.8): 0.31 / 1.63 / 1.46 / 1.57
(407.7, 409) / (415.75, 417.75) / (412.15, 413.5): 0.01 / 1.62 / 1.62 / 1.63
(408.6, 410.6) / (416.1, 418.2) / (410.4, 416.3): -0.24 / 1.38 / 1.56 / 1.63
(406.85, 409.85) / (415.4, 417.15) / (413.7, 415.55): 0.04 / 1.52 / 1.53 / 1.57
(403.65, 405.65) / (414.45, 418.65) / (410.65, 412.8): 0.07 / 1.7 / 1.57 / 1.58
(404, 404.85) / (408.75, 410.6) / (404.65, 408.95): -0.35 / 1.68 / 1.65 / 1.35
